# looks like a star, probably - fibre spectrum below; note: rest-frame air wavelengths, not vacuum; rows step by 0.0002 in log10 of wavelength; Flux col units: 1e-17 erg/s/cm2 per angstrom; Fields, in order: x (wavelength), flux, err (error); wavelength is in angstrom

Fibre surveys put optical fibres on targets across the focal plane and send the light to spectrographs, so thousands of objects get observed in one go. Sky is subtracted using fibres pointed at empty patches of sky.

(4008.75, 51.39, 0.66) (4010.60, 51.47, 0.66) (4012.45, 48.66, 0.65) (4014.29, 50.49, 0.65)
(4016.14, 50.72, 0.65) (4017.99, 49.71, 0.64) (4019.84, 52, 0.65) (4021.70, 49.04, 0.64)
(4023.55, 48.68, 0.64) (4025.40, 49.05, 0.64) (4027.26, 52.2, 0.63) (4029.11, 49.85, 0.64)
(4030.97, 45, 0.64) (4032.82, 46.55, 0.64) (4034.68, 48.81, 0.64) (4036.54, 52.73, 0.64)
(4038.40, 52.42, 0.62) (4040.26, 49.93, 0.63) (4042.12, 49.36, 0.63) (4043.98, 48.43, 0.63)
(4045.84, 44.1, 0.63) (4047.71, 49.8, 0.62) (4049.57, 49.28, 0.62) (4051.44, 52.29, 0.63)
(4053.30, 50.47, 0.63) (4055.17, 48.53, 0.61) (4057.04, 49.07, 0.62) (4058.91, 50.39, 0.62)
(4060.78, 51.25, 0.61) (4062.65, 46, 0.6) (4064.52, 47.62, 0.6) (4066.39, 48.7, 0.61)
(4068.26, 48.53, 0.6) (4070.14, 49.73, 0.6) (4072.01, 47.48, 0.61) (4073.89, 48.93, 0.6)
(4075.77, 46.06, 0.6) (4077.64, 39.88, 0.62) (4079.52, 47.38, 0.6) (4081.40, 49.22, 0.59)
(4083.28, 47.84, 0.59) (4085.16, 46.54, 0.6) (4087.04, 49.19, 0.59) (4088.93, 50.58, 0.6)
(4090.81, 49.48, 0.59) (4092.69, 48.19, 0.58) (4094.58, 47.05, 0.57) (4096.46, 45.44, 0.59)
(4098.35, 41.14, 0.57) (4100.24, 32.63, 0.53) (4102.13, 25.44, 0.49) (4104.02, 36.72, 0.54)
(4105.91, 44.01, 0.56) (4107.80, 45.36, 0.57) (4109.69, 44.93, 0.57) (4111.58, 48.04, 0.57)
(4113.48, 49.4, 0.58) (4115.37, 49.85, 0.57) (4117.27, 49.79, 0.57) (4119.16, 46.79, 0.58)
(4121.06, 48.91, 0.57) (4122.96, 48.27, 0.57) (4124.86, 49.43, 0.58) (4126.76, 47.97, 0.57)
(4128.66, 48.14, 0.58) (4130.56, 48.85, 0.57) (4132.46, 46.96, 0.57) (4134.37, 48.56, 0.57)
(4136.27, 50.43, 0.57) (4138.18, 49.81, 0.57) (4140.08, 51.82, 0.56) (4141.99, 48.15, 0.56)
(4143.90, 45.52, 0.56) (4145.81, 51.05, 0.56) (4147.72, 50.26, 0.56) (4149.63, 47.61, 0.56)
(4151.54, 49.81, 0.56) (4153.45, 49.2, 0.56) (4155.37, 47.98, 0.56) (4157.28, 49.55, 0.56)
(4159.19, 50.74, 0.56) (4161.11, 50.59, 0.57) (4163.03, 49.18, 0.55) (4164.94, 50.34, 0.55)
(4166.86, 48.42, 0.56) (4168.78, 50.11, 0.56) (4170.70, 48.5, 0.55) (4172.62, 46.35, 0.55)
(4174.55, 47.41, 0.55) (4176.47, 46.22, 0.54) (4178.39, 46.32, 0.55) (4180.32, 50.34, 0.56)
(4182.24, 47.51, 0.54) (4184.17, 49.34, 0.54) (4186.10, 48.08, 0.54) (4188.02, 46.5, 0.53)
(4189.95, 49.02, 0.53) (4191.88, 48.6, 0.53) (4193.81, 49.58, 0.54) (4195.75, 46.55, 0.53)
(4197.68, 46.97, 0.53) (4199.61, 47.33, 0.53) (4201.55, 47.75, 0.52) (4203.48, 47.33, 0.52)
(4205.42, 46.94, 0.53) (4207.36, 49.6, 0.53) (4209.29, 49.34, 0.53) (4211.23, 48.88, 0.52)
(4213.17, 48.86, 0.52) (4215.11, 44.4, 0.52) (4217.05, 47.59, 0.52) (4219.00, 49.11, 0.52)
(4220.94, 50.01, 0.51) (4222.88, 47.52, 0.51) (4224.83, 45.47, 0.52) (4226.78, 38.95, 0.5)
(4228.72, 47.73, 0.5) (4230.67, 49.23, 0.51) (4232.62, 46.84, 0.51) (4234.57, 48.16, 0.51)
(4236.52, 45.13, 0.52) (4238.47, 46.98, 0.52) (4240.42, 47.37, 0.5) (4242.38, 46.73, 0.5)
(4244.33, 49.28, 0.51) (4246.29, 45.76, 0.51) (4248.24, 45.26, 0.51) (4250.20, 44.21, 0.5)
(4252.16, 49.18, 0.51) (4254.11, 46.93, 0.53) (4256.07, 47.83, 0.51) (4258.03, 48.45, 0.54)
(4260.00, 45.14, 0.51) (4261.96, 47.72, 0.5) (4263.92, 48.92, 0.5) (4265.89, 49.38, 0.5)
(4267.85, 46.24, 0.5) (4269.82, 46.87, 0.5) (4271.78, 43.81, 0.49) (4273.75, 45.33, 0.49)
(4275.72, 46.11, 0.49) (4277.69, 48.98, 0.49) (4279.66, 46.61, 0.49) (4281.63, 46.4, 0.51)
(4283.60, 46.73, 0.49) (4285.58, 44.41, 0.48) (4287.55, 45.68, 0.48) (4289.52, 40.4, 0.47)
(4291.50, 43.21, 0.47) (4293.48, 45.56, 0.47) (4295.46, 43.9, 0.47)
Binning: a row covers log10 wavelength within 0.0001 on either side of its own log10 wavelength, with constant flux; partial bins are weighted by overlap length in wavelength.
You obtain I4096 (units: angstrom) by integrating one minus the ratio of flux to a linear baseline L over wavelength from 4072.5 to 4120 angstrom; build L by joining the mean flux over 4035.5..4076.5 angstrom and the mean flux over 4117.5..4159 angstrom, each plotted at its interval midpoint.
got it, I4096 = 3.7 angstrom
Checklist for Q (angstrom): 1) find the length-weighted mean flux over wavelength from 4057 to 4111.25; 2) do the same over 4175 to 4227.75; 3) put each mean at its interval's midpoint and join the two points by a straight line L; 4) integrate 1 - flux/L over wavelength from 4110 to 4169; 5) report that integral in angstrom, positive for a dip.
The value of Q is -3.1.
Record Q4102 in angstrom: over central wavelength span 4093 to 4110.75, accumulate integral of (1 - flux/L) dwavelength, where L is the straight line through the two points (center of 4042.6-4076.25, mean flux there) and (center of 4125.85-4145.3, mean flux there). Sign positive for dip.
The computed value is 2.9 angstrom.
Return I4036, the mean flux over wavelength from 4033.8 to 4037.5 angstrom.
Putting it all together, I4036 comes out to 50.8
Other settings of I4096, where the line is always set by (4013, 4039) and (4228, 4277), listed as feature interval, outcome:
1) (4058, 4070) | 0.12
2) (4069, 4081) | 0.59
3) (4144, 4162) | -0.46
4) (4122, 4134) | 0.06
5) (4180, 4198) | -0.17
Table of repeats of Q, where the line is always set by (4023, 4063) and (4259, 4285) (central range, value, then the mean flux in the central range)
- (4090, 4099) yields 0.4 angstrom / 46.4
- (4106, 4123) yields 0.3 angstrom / 47.7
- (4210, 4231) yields 0.1 angstrom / 47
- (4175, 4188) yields 0.0 angstrom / 47.9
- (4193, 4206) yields 0.0 angstrom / 47.5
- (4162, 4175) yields -0.2 angstrom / 48.7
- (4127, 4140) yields -0.2 angstrom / 49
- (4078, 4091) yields 0.2 angstrom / 48.2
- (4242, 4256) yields 0.0 angstrom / 46.9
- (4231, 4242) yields 0.0 angstrom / 47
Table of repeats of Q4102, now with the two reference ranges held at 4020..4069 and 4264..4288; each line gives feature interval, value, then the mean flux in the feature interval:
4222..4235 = 0.24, 46.2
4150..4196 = -0.88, 48.6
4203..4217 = -0.19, 47.9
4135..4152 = -0.46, 49.4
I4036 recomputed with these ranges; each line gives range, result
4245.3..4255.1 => 46.3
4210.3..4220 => 47.8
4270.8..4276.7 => 45.1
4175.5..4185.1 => 48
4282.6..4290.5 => 44.3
